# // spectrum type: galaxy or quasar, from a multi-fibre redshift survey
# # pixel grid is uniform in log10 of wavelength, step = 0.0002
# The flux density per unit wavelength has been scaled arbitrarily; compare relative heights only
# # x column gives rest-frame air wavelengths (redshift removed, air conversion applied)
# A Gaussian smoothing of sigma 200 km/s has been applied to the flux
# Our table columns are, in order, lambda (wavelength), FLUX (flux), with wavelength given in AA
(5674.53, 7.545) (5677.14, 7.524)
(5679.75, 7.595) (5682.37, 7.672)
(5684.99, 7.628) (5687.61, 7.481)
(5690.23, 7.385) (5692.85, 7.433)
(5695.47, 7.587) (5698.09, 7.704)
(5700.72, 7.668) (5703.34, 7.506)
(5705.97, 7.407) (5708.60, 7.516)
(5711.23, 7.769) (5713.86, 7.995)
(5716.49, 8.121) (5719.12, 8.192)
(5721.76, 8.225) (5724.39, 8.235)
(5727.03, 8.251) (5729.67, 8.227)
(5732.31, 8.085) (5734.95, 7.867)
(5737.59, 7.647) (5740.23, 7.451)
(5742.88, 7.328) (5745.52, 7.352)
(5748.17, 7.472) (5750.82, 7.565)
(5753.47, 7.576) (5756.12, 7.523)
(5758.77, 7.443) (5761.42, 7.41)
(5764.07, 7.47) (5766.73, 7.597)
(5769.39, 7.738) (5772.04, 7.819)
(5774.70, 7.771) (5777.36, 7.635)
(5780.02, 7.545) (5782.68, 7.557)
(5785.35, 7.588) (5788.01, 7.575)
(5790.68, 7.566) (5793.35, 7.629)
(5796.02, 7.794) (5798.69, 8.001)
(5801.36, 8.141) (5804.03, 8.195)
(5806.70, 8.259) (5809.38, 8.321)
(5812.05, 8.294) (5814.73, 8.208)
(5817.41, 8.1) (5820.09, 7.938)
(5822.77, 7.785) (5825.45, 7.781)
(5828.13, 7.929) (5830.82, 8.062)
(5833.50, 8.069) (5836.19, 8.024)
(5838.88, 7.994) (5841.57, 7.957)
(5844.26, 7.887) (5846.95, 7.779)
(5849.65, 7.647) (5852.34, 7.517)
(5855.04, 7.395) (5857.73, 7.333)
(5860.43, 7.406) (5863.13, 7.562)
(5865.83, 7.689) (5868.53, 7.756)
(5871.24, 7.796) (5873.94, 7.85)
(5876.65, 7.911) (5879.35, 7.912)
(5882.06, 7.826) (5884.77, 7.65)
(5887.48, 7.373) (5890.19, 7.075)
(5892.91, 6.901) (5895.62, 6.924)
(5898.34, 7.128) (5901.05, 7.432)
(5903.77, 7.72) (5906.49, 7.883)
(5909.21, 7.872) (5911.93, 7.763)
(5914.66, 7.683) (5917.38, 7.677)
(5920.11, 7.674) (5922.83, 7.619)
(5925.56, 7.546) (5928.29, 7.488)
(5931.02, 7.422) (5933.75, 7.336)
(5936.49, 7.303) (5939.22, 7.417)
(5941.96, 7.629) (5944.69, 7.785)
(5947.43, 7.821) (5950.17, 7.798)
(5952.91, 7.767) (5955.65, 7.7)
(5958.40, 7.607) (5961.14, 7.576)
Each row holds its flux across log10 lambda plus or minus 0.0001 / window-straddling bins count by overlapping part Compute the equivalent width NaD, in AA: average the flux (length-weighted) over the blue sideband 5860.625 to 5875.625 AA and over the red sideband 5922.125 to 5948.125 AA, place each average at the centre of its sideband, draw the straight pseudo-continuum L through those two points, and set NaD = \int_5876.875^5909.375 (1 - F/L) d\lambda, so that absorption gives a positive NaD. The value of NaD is 0.7 AA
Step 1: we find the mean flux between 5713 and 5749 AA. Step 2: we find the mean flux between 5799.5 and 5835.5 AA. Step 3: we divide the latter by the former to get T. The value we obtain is 1.0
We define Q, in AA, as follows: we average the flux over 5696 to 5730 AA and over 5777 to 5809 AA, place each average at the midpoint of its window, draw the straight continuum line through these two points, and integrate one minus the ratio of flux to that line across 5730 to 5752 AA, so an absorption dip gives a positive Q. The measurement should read 0.7 AA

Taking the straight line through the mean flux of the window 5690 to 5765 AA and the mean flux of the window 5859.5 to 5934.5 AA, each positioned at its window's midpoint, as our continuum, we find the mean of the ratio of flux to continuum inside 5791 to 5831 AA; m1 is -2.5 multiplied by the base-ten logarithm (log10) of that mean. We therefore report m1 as -0.05 mag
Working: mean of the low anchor 7.71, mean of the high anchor 7.57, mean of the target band 8.02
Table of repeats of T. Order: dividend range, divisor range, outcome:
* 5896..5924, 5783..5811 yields 0.96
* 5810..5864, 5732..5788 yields 1.03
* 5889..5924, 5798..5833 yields 0.93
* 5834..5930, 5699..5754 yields 0.98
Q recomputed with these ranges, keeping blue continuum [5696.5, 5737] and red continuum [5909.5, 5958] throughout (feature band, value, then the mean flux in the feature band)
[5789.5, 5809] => -0.4 AA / 7.96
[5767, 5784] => 0.3 AA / 7.68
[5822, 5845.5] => -0.6 AA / 7.95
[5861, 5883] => -0.2 AA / 7.77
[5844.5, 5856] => 0.2 AA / 7.62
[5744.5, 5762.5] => 0.9 AA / 7.48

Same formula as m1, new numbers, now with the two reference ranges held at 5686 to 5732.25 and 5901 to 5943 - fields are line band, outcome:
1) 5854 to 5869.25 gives 0.02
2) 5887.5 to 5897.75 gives 0.09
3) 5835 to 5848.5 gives -0.03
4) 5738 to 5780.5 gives 0.03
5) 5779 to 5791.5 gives 0.02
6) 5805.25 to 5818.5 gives -0.07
